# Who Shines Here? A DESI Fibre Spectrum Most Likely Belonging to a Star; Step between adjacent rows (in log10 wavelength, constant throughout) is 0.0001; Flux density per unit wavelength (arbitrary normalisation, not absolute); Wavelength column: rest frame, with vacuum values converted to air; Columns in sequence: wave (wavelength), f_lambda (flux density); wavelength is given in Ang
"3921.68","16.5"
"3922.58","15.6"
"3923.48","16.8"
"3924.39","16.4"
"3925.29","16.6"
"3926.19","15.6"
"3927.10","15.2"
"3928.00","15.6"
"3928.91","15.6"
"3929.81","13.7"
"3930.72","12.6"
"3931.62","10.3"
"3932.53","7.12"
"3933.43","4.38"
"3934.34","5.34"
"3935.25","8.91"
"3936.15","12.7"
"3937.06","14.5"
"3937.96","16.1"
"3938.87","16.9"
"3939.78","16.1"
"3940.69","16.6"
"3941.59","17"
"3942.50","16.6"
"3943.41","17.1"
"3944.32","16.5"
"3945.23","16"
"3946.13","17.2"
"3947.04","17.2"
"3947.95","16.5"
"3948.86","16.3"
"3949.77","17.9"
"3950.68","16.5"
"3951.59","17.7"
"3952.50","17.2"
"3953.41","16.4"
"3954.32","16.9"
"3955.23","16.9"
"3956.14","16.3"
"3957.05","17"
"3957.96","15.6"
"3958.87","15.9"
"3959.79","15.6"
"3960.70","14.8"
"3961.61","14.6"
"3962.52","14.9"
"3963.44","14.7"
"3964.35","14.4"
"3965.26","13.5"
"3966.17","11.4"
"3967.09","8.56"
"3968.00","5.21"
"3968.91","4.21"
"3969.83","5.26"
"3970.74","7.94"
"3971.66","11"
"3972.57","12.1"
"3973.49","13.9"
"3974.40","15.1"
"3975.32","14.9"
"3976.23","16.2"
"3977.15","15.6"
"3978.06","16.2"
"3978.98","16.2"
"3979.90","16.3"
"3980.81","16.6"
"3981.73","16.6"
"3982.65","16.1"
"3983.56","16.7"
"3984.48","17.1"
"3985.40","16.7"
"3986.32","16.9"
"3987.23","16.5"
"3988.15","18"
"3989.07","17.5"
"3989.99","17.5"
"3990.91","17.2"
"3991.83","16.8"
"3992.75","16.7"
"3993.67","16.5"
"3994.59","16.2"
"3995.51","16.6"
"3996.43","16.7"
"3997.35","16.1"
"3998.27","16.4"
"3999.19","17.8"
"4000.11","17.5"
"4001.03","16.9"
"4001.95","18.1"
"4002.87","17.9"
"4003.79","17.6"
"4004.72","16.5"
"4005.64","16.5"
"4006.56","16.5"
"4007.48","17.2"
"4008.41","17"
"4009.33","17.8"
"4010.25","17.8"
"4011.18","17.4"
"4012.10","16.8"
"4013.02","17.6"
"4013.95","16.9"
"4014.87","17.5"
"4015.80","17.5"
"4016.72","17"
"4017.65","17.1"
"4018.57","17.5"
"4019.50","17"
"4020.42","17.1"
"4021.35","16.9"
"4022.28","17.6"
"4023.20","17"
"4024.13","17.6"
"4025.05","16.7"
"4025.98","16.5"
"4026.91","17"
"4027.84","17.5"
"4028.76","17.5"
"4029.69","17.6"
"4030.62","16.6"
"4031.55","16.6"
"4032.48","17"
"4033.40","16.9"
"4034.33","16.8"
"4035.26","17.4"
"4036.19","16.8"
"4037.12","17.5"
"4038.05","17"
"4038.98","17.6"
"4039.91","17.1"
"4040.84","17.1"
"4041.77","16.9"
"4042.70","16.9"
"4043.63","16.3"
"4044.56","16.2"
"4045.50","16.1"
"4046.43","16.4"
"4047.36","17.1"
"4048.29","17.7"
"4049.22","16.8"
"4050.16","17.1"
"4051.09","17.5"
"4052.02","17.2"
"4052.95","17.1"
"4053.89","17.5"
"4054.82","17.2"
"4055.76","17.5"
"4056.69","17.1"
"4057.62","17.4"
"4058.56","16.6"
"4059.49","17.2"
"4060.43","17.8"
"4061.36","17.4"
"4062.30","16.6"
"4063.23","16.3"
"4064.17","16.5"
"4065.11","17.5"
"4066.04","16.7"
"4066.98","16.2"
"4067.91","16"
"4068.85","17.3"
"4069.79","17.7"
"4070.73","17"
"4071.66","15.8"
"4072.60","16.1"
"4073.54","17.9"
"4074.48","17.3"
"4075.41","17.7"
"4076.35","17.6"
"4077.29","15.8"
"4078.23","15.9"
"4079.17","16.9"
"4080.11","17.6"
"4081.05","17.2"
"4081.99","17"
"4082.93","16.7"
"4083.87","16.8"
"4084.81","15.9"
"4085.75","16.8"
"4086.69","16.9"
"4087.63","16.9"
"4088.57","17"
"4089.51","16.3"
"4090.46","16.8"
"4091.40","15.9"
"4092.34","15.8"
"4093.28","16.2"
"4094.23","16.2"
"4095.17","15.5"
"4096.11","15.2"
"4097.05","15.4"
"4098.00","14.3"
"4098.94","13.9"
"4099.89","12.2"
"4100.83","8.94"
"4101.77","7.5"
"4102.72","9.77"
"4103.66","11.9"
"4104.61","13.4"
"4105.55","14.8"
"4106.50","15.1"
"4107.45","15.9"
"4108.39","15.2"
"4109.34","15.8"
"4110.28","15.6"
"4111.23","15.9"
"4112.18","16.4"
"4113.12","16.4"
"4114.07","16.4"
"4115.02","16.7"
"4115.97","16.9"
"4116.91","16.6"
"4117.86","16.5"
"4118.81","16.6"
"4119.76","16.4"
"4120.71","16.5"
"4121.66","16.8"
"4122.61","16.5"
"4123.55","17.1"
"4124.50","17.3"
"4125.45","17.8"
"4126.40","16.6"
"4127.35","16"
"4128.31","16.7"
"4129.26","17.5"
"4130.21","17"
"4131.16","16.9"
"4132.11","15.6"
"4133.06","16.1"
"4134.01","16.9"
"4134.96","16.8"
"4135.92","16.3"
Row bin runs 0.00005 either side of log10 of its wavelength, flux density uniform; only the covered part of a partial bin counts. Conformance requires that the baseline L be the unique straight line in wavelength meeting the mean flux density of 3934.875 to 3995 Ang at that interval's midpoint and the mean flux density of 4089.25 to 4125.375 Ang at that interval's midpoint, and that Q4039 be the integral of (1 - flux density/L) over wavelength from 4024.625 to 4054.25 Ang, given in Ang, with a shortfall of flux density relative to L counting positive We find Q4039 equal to -3.6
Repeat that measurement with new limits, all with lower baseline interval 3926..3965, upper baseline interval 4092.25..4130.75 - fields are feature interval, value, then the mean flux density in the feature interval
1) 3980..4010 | -3.8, 17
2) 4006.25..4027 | -2.9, 17.2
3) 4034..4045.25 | -1.3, 16.9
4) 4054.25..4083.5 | -3.3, 17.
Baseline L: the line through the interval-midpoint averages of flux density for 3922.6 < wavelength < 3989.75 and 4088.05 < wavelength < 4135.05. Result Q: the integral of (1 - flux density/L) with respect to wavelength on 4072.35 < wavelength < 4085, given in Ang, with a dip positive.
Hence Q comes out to -1.3 Ang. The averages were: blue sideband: 14.6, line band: 16.9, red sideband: 15.5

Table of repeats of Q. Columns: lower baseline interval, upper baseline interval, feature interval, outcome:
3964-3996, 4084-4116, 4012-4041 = -5.0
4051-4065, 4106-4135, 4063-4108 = 3.2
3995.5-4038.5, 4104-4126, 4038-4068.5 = -0.3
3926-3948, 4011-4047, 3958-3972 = 3.1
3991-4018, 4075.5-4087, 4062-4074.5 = 0.1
